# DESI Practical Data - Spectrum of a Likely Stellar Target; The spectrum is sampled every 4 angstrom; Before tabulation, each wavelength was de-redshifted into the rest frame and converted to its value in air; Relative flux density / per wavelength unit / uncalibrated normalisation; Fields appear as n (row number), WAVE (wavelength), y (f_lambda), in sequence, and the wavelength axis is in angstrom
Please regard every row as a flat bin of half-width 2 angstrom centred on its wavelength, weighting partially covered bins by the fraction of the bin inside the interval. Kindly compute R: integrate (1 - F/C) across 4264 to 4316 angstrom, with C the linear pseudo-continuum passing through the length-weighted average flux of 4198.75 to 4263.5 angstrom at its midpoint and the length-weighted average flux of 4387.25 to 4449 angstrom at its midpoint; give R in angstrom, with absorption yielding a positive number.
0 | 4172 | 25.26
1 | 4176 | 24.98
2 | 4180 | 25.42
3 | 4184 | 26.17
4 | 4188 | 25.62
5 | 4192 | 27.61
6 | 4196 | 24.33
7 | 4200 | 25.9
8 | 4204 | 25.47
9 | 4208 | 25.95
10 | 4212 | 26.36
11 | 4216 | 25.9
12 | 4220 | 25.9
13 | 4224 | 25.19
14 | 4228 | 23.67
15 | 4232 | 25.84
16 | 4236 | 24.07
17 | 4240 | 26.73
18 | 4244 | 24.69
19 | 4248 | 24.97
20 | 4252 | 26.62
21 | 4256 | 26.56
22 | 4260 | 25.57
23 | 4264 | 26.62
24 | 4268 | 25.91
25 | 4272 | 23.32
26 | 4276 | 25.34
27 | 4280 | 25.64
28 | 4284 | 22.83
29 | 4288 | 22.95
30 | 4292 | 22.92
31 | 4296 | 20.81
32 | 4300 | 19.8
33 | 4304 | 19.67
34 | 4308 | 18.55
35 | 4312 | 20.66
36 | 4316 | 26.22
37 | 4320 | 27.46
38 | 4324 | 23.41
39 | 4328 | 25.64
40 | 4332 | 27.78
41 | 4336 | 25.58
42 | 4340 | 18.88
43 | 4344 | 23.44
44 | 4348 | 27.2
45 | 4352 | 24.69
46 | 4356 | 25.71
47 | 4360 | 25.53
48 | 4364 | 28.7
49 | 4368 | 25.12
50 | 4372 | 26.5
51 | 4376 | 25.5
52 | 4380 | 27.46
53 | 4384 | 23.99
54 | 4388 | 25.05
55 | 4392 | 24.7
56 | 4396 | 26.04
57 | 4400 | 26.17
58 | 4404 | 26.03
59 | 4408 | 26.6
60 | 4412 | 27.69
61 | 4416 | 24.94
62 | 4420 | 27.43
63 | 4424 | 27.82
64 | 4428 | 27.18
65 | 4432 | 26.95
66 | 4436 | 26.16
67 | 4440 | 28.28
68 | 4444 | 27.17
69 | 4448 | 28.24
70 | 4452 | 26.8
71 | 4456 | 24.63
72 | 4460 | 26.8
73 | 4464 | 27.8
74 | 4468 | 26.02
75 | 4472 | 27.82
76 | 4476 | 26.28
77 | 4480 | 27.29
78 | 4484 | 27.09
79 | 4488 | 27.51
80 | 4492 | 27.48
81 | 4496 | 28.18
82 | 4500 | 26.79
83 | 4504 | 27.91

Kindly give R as 6.5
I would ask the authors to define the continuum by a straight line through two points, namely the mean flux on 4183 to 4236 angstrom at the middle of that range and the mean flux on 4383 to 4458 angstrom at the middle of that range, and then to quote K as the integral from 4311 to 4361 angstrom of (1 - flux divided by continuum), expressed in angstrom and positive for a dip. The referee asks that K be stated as 2.4 angstrom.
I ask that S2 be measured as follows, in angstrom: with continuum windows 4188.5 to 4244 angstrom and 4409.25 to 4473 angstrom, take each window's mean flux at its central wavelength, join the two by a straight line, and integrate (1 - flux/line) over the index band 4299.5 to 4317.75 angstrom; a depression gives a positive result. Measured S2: 3.6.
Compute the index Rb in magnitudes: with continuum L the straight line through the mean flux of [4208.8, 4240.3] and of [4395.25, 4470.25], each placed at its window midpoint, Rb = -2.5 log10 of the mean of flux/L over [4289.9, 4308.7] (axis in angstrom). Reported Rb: 0.25 mag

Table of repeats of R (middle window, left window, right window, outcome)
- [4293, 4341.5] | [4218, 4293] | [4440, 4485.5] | 5.1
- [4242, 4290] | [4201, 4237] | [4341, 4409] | 0.8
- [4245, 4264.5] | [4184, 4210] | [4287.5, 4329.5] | -1.5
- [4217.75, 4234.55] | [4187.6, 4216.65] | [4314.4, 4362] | 0.4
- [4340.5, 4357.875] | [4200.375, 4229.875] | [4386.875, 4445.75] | 1.0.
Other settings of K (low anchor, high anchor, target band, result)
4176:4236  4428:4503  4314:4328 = 0.30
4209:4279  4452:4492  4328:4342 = 0.93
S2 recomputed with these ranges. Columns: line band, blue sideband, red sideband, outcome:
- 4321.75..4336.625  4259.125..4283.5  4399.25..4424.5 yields 0.1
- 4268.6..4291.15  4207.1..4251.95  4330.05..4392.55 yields 1.2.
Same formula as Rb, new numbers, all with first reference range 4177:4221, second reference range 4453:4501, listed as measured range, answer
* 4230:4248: 0.03 mag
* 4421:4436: -0.02 mag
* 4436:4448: -0.03 mag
